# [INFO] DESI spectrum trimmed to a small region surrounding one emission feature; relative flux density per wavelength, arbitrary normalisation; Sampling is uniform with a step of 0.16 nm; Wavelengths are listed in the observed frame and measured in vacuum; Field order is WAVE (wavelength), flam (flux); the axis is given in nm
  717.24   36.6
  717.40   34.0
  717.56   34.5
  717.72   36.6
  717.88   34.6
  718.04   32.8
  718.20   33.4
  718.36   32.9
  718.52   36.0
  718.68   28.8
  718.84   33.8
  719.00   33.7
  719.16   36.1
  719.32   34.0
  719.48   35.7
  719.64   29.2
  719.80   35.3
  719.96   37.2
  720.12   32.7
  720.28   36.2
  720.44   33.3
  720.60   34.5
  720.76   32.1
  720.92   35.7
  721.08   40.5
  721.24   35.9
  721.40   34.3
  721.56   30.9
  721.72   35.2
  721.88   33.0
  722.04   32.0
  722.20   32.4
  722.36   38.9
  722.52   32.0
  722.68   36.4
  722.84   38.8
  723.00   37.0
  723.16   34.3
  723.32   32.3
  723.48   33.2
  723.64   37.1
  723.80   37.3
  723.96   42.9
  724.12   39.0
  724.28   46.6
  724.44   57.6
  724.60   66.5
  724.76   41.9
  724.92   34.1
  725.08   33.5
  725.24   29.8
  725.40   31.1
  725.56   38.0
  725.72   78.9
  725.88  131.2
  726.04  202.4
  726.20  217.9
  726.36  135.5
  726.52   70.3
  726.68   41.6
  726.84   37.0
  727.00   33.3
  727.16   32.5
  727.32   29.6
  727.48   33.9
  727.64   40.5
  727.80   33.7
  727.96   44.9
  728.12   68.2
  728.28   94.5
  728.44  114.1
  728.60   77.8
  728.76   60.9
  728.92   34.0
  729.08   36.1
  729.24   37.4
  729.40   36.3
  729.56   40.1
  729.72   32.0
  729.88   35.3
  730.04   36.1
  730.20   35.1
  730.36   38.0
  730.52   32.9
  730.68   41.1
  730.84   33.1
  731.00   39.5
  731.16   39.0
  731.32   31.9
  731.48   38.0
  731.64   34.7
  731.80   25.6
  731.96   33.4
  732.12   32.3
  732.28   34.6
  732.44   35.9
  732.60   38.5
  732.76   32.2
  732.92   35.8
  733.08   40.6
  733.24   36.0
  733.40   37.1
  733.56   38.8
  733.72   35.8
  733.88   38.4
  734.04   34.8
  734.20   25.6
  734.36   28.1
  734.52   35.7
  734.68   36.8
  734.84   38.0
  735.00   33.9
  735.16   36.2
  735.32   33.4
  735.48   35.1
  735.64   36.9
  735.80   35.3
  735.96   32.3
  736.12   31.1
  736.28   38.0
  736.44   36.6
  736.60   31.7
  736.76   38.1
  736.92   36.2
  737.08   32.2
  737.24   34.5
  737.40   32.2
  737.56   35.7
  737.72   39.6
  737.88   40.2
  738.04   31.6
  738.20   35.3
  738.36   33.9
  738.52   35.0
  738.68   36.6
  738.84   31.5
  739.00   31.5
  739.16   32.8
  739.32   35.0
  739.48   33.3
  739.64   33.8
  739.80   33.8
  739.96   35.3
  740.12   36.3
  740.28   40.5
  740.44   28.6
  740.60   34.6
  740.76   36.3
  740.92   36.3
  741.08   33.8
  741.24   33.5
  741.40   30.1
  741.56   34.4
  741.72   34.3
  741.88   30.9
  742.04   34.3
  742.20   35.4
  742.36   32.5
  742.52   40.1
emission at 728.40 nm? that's [N II] 6583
